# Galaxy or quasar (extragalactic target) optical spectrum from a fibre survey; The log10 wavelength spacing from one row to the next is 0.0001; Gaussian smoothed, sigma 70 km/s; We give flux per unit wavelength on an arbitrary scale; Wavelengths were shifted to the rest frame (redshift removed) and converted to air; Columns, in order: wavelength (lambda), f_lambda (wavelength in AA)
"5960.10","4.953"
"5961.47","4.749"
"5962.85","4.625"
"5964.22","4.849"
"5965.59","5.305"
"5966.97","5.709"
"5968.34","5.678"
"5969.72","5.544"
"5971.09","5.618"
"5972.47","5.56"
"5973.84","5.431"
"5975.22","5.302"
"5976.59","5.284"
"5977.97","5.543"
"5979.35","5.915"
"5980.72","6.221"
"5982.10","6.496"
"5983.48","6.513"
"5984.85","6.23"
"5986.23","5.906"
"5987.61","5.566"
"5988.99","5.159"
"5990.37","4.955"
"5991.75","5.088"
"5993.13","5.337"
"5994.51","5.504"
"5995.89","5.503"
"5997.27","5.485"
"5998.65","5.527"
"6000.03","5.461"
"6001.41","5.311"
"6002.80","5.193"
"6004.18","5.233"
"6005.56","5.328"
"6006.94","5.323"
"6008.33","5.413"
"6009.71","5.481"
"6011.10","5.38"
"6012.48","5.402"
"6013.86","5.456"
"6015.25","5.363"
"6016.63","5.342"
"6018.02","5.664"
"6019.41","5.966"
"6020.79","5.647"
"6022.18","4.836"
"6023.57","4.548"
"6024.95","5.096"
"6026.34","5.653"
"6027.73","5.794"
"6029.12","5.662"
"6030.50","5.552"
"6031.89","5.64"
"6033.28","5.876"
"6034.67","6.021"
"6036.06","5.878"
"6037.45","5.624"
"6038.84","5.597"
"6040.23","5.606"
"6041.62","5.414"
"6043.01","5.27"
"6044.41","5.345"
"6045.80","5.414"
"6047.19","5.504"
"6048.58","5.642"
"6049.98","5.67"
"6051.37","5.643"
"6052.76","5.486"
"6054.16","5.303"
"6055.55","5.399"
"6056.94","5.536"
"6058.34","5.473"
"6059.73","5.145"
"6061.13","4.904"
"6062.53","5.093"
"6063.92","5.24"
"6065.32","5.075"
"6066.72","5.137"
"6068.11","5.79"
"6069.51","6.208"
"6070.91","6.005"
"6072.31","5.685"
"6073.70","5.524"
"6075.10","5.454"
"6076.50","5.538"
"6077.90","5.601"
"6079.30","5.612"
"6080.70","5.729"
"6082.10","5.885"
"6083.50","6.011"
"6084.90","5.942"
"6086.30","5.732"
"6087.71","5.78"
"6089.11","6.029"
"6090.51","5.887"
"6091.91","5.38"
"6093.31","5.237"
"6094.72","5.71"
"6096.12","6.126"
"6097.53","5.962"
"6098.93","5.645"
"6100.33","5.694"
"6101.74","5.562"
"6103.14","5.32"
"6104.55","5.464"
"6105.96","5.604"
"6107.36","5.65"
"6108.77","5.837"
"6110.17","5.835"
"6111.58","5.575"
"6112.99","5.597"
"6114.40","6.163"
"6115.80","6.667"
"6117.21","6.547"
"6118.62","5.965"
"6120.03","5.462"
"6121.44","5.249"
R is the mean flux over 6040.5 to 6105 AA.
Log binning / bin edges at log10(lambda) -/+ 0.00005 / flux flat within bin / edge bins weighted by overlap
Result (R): 5.57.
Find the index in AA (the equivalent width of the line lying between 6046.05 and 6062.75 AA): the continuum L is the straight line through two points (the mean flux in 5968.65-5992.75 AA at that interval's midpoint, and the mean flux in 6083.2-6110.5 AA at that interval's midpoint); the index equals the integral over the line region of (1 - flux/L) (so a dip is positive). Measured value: 0.84 AA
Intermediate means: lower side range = 5.66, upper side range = 5.72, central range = 5.41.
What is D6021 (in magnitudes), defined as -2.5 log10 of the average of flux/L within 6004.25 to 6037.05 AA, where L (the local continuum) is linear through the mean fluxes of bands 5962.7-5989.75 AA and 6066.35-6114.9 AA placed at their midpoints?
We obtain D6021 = 0.04 mag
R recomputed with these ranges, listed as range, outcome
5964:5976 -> 5.47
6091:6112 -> 5.64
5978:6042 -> 5.55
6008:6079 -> 5.49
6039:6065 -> 5.39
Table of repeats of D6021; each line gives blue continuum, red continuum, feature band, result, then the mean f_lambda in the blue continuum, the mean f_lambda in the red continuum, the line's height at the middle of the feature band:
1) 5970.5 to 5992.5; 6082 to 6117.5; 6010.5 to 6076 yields 0.05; 5.67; 5.79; 5.74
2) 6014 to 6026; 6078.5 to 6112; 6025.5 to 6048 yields -0.04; 5.32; 5.72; 5.41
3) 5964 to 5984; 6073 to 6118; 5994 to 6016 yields 0.06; 5.68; 5.76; 5.7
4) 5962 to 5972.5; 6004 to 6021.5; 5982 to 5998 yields -0.04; 5.34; 5.47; 5.4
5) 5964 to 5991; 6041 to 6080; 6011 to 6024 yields 0.04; 5.65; 5.47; 5.56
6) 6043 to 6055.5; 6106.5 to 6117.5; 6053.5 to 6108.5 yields 0.02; 5.48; 5.96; 5.72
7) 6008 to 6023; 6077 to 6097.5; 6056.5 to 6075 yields 0.04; 5.44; 5.76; 5.67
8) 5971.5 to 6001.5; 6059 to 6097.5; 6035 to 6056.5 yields 0.02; 5.61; 5.62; 5.61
